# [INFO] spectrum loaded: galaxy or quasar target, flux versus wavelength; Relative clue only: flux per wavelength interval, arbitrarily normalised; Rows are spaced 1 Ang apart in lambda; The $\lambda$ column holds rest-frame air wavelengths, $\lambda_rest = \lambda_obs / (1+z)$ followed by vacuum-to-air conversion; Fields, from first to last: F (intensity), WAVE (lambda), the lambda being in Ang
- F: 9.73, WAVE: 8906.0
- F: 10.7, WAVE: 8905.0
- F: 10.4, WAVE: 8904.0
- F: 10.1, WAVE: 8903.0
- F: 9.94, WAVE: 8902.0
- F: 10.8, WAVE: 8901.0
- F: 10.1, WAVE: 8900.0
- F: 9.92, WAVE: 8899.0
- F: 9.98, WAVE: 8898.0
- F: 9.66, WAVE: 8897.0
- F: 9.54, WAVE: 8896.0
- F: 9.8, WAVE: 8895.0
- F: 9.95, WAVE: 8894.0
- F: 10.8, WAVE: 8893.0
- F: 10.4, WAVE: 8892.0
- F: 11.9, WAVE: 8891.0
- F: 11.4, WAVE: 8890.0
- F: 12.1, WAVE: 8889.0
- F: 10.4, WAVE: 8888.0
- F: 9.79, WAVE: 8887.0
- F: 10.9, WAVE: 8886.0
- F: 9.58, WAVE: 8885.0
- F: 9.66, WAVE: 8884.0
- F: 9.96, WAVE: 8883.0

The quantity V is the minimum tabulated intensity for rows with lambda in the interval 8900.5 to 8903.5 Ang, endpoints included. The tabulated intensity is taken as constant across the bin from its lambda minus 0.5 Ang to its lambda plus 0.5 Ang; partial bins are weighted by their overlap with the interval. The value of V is 9.94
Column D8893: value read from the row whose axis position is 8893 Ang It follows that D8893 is 10.8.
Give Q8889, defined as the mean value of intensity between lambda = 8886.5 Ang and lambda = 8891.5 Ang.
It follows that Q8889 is 11.1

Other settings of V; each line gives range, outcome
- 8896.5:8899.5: 9.66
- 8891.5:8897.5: 9.54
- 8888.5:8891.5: 11.4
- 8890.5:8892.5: 10.4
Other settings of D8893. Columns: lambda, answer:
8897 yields 9.66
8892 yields 10.4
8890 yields 11.4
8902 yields 9.94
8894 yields 9.95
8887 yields 9.79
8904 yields 10.4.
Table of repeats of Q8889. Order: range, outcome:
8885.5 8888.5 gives 10.4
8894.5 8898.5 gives 9.75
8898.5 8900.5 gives 10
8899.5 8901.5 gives 10.4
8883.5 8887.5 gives 9.98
